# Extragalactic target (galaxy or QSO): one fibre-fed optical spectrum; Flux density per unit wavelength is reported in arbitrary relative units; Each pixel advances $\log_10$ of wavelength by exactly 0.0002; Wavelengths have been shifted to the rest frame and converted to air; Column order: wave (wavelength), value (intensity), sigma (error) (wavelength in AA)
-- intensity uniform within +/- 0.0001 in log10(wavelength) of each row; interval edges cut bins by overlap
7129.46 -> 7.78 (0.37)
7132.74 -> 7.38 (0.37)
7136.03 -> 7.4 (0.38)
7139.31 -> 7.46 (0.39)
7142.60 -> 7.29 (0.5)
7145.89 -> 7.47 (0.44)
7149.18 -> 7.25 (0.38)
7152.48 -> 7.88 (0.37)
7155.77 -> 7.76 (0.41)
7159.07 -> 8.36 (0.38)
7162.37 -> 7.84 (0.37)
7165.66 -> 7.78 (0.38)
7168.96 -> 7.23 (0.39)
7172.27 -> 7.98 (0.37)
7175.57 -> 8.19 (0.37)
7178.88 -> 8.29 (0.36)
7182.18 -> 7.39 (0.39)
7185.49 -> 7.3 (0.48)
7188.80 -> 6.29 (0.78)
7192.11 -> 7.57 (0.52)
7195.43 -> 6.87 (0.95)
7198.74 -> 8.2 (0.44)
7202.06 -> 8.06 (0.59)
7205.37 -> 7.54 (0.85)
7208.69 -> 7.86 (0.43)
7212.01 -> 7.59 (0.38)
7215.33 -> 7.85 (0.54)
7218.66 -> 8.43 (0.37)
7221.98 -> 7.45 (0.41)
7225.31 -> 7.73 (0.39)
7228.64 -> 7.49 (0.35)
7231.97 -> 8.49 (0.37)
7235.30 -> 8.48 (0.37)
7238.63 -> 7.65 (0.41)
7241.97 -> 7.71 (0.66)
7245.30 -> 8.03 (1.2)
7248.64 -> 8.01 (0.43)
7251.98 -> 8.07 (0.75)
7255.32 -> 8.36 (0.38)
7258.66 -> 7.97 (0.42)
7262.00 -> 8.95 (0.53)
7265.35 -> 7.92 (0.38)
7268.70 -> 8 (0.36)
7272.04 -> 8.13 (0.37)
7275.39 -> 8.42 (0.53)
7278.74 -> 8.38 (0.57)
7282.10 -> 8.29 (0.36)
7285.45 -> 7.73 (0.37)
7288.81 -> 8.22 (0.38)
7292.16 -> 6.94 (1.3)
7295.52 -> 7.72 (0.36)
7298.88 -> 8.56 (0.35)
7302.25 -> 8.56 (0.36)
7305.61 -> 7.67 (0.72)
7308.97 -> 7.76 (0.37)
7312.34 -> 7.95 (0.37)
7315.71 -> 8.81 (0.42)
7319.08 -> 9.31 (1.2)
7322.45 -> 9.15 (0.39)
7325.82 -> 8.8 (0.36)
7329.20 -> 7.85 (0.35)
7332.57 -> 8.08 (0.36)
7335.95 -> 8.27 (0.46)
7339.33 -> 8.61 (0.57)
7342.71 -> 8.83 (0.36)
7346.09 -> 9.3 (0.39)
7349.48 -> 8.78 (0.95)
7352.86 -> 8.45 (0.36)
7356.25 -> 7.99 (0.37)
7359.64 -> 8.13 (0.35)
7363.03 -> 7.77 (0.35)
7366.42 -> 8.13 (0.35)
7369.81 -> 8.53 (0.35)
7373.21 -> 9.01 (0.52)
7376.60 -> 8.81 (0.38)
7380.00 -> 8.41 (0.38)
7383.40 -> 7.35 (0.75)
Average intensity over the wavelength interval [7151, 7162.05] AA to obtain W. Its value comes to 7.98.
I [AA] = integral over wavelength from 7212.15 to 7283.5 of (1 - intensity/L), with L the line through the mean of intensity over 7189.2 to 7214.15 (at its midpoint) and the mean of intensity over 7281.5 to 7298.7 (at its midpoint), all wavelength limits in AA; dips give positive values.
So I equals -3.3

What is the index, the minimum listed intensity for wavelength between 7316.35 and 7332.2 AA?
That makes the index 7.85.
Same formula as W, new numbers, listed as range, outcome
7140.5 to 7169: 7.67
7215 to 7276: 8.06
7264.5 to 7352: 8.32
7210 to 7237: 7.94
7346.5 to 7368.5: 8.28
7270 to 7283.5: 8.3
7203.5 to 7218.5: 7.79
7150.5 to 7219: 7.71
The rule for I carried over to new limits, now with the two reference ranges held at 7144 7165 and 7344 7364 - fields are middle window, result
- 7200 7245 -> 0.6 AA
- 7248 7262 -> -0.2 AA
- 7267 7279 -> -0.1 AA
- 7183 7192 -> 1.0 AA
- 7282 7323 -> 0.4 AA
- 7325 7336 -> 0.2 AA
